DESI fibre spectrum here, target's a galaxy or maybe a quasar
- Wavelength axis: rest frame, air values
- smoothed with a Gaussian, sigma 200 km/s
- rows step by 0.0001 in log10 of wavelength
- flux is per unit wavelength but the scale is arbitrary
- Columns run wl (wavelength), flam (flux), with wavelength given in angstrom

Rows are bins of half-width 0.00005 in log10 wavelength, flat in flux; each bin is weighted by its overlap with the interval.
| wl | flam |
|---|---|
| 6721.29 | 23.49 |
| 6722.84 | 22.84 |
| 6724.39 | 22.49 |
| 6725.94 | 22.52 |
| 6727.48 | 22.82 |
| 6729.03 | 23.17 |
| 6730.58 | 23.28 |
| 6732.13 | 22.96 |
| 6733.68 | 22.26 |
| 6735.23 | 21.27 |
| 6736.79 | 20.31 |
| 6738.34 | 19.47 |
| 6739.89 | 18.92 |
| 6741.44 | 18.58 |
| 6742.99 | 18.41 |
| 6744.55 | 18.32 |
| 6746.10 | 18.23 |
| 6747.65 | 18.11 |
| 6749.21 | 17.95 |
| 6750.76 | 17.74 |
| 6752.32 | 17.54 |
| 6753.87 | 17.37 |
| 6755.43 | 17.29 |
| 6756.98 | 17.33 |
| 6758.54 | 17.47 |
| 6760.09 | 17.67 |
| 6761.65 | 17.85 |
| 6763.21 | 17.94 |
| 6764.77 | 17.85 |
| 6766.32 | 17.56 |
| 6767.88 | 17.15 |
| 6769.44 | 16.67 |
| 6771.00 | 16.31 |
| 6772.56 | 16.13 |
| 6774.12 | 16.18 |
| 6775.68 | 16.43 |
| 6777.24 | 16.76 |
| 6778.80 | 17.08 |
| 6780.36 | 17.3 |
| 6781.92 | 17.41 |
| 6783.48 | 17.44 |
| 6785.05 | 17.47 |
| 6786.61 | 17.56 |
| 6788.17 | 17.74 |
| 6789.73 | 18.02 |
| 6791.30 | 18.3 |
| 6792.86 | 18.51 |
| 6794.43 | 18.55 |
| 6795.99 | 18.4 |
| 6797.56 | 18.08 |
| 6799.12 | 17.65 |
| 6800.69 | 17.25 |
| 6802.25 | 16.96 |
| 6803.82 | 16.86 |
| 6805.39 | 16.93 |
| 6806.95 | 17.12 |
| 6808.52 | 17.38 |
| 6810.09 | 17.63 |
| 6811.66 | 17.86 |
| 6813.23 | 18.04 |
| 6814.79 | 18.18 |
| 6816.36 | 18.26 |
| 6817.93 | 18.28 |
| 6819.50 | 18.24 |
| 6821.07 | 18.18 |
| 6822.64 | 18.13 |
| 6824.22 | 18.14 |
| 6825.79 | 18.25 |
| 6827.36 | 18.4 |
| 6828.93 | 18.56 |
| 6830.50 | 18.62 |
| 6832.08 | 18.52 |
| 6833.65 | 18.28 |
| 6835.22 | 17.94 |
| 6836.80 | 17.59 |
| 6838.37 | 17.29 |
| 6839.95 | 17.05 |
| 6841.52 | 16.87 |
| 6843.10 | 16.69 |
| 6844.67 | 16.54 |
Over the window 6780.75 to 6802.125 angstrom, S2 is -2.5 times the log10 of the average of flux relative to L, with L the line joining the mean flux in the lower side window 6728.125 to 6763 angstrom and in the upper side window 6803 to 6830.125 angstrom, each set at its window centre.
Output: 0.03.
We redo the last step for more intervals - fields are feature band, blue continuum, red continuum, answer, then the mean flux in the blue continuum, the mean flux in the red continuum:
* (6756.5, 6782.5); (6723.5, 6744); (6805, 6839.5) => 0.17 mag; 21.2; 18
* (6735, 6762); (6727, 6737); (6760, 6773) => 0.09 mag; 22.4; 17.2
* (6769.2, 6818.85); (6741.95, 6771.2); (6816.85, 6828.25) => 0.03 mag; 17.7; 18.2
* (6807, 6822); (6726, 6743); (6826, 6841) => 0.04 mag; 21.2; 18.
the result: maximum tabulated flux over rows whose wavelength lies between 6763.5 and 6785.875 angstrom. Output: 17.85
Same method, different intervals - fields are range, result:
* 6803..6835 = 18.62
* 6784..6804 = 18.55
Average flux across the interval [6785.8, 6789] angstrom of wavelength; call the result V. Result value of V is 17.7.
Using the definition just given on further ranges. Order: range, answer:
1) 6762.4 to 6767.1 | 17.8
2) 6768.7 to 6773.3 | 16.4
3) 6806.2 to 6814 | 17.6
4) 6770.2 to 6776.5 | 16.3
